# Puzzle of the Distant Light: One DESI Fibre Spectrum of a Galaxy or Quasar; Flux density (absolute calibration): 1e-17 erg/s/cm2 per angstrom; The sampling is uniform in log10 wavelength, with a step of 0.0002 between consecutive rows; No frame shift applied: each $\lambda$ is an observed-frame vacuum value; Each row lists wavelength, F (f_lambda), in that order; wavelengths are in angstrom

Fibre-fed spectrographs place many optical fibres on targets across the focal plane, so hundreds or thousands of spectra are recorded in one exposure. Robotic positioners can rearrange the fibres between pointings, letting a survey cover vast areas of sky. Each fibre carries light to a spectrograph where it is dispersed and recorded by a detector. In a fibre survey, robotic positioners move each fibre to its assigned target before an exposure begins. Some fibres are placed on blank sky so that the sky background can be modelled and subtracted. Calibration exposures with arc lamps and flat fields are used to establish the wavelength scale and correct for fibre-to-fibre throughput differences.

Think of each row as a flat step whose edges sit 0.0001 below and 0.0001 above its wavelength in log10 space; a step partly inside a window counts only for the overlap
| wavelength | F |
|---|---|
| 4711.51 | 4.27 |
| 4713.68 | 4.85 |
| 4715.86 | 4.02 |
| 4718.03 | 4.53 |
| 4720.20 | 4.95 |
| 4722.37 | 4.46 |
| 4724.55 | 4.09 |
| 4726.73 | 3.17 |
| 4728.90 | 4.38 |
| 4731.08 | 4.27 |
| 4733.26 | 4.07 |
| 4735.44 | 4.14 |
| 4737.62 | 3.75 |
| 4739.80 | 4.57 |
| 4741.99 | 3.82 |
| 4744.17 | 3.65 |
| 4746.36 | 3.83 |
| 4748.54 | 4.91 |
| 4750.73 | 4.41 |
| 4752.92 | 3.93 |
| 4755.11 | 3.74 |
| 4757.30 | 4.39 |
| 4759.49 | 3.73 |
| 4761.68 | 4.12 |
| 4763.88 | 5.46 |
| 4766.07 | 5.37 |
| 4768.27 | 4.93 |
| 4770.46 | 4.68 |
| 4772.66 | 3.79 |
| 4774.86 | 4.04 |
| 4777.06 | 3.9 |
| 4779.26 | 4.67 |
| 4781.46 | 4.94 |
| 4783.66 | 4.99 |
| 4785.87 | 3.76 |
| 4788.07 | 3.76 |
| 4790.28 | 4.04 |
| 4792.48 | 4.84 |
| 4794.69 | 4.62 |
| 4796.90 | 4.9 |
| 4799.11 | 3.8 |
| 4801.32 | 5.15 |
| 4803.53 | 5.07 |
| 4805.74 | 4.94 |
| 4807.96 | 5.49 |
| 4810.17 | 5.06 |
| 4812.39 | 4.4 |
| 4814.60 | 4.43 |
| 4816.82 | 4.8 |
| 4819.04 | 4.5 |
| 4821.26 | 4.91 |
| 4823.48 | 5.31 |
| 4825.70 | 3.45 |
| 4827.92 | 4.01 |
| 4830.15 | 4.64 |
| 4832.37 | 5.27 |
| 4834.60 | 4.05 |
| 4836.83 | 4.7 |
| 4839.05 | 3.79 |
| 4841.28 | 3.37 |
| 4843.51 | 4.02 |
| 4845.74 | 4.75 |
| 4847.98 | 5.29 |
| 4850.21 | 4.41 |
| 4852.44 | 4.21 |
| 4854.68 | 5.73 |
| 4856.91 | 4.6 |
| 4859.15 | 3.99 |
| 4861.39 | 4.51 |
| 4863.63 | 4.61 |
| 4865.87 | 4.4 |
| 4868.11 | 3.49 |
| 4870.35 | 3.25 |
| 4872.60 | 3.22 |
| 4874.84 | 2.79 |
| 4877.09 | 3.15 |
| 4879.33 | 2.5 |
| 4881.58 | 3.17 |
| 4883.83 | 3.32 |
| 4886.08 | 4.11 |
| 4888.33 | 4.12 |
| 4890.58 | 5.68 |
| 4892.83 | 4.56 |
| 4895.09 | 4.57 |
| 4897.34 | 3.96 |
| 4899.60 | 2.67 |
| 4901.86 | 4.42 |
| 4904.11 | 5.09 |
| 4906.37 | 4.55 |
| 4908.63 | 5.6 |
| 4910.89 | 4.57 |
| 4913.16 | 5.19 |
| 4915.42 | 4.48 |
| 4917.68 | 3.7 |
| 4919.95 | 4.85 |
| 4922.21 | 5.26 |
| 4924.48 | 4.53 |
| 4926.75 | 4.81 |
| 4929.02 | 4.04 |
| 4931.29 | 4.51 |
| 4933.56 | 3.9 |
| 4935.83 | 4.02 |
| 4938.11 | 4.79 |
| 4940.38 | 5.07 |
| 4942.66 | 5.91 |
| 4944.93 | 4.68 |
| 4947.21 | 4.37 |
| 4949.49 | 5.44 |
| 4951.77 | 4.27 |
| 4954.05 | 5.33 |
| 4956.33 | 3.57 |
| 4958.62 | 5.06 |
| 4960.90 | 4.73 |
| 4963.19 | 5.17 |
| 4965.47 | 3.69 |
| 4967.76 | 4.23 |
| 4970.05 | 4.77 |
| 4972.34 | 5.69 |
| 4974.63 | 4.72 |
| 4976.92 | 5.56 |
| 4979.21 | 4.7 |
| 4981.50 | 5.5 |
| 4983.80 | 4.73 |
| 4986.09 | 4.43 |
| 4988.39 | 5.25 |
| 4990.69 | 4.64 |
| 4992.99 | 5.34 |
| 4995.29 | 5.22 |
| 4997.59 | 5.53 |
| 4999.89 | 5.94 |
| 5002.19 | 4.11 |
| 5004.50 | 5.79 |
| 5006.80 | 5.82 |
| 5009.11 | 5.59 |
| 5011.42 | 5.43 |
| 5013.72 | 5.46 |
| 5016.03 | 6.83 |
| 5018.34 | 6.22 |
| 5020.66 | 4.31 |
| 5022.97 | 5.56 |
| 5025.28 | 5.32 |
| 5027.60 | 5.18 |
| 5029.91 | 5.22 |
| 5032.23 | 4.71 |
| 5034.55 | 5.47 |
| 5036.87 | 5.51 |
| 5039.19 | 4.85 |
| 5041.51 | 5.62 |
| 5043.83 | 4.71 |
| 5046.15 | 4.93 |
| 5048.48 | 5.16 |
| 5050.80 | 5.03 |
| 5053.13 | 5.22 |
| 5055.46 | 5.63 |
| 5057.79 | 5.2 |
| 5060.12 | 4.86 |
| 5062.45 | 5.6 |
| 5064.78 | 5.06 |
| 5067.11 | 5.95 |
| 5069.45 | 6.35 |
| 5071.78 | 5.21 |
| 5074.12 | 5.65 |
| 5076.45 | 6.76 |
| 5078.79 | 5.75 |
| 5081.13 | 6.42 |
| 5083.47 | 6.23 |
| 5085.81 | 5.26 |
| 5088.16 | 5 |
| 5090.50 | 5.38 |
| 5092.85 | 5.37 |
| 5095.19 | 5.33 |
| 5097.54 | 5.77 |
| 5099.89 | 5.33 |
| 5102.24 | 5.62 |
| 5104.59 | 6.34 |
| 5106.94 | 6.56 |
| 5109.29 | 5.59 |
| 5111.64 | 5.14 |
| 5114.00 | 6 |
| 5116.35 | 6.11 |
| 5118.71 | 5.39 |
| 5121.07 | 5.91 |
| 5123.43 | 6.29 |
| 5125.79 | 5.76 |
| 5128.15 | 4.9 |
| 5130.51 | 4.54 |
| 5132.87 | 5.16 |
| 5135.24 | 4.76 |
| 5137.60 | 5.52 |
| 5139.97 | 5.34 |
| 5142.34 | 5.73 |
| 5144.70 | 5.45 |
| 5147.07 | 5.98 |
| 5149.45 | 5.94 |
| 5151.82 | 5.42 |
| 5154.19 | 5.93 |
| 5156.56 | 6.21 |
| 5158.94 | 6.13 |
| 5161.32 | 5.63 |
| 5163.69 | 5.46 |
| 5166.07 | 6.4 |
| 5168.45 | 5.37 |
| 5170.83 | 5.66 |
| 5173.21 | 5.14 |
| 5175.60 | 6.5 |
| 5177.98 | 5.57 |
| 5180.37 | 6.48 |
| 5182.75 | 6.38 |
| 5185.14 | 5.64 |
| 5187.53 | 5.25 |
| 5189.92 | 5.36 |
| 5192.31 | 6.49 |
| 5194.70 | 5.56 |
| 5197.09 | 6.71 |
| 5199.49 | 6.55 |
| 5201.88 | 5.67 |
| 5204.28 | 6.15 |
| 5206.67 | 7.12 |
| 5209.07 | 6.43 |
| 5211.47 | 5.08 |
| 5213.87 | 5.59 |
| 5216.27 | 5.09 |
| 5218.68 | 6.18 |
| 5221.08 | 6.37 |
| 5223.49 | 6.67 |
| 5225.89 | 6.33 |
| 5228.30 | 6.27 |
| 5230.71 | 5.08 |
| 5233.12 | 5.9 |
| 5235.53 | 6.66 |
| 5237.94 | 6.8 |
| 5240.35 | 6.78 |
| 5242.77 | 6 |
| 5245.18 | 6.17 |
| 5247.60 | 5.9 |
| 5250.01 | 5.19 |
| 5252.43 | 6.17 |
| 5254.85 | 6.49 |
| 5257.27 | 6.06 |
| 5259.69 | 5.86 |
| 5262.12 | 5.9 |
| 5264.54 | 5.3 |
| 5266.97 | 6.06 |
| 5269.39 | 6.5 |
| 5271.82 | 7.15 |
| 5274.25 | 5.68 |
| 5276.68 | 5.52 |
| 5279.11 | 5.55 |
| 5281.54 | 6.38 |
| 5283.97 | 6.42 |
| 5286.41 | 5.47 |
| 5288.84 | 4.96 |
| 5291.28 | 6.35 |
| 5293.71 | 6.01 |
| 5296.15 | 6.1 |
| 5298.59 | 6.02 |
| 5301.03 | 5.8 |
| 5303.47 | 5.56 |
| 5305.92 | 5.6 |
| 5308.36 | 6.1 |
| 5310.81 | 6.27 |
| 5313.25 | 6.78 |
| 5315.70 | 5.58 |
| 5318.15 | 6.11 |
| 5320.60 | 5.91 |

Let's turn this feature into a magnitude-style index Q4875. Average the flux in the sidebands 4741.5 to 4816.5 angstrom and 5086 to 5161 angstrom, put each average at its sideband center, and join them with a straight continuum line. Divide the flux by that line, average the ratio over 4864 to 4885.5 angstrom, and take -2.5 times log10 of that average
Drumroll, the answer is 0.40 mag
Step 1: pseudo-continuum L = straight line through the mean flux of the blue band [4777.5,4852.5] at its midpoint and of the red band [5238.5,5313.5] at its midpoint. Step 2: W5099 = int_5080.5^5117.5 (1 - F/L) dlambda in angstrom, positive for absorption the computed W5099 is -1.81 angstrom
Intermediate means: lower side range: 4.54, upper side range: 6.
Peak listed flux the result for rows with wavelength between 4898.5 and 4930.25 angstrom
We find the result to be 5.6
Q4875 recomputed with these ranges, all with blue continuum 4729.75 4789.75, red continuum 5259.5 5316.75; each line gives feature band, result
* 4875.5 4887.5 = 0.39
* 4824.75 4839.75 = 0.05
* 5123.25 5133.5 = 0.04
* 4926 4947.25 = 0.05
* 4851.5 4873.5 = 0.10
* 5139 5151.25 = -0.03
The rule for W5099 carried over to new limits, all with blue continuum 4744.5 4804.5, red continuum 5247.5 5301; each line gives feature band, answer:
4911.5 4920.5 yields 0.6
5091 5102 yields -0.1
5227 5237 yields -0.3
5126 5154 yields 0.9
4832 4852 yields 1.1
